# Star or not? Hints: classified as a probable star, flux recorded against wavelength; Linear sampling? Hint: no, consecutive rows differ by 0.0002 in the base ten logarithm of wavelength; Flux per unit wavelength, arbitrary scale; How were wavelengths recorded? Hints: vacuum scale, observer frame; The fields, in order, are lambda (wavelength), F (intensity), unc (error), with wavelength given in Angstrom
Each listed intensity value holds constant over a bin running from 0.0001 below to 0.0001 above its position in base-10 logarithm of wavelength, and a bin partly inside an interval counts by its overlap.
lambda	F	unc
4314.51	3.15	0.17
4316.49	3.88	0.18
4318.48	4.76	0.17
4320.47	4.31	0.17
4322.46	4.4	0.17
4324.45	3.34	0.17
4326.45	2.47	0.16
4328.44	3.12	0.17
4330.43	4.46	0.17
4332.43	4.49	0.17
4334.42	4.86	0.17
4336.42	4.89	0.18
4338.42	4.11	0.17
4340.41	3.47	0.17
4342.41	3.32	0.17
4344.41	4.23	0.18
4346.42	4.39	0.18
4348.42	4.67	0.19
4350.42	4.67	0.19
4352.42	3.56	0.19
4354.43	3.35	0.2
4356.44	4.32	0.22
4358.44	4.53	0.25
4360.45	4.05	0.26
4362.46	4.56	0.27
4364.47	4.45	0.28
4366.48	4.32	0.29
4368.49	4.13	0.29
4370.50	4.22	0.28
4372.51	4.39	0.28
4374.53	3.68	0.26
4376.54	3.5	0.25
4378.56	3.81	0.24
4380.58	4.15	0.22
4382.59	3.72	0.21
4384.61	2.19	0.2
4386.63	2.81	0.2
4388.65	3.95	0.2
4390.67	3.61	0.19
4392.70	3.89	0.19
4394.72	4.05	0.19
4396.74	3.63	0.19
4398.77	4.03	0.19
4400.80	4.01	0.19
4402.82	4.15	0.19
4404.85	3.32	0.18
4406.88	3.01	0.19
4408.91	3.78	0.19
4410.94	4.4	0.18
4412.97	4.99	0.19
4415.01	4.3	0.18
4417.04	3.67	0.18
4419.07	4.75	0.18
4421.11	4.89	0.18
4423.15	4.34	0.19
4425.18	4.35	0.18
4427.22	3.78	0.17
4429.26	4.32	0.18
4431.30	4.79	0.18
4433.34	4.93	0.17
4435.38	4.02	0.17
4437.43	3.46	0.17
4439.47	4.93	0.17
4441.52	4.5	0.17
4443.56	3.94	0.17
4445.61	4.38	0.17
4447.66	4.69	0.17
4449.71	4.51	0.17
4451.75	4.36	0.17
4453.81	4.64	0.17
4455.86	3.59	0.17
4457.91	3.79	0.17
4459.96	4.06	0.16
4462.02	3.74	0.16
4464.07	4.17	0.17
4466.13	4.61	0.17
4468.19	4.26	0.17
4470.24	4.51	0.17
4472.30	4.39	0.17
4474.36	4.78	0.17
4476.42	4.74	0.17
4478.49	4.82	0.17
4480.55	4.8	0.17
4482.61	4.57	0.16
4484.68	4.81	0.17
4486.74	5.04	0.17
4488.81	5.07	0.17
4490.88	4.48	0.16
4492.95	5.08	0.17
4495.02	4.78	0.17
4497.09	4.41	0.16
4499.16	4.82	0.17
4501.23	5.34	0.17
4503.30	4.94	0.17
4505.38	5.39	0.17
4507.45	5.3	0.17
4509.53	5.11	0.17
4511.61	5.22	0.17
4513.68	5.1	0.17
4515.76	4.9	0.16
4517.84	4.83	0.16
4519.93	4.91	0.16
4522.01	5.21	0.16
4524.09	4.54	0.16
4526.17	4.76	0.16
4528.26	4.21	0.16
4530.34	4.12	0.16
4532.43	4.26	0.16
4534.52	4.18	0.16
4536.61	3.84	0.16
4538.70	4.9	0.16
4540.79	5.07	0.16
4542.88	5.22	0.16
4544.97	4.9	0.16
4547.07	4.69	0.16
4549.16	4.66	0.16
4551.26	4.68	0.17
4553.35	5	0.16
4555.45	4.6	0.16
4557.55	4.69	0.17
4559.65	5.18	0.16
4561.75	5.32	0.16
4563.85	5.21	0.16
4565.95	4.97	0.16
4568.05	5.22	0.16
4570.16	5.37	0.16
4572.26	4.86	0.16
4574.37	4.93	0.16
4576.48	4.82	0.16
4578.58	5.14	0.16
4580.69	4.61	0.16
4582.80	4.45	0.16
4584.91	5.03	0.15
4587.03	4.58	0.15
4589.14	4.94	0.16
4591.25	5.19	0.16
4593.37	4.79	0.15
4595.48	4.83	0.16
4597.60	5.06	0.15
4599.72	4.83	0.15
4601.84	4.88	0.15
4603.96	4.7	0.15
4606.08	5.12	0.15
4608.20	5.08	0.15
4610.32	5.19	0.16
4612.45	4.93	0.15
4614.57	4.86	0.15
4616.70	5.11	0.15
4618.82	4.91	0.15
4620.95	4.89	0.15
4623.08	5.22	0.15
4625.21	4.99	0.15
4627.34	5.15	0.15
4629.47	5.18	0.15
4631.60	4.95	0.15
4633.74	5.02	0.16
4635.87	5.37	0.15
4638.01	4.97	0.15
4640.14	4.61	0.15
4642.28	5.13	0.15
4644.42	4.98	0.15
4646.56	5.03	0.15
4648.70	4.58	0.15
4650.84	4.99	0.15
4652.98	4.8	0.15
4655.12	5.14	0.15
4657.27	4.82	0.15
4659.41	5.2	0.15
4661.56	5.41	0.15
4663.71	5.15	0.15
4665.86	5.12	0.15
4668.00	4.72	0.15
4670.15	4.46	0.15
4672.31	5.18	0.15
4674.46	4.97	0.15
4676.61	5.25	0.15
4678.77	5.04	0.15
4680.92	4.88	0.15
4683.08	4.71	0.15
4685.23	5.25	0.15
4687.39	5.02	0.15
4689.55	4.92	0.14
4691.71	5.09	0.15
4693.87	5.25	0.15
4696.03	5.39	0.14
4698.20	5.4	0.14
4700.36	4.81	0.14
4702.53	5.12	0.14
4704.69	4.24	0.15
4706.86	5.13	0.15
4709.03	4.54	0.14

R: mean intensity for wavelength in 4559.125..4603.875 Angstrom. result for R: 4.95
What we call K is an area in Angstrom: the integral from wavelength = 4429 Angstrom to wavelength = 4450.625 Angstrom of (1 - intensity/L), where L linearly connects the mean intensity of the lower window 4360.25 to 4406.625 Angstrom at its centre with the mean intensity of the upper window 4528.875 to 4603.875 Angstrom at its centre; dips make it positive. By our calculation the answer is -1.4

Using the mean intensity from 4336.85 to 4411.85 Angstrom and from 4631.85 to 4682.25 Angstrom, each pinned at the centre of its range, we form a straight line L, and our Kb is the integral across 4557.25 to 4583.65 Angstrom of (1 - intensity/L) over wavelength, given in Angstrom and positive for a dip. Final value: -1.9 Angstrom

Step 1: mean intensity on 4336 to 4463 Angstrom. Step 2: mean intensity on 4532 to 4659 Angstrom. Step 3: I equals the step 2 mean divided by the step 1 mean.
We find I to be 1.21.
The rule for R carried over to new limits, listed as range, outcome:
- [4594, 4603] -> 4.89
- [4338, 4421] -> 3.96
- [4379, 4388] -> 3.29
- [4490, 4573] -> 4.86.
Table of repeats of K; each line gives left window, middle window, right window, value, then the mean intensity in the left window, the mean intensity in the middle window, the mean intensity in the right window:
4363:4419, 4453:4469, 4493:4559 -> 0.95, 3.88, 4.1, 4.8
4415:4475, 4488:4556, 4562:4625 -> -2.32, 4.31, 4.8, 4.96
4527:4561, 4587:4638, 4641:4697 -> -1.58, 4.64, 5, 5.02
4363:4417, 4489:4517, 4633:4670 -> -4.11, 3.87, 4.99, 4.99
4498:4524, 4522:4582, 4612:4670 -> 3.03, 5.07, 4.79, 5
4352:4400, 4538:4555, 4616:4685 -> -1.14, 3.87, 4.88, 5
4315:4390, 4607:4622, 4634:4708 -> -0.54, 3.98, 5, 5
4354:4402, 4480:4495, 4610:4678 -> -1.65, 3.9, 4.83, 5.01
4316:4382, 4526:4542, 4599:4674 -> 0.90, 4.09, 4.41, 4.99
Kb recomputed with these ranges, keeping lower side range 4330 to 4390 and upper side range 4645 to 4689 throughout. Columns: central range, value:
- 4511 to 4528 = -1.37 Angstrom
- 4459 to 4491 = -1.20 Angstrom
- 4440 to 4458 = 0.00 Angstrom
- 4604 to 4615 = -0.48 Angstrom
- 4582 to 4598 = -0.37 Angstrom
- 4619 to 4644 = -0.83 Angstrom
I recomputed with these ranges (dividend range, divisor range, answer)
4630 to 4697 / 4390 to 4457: 1.20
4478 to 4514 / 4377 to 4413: 1.33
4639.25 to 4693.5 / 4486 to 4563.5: 1.03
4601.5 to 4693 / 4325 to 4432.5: 1.25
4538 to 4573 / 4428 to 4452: 1.13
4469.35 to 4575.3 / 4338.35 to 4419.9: 1.22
